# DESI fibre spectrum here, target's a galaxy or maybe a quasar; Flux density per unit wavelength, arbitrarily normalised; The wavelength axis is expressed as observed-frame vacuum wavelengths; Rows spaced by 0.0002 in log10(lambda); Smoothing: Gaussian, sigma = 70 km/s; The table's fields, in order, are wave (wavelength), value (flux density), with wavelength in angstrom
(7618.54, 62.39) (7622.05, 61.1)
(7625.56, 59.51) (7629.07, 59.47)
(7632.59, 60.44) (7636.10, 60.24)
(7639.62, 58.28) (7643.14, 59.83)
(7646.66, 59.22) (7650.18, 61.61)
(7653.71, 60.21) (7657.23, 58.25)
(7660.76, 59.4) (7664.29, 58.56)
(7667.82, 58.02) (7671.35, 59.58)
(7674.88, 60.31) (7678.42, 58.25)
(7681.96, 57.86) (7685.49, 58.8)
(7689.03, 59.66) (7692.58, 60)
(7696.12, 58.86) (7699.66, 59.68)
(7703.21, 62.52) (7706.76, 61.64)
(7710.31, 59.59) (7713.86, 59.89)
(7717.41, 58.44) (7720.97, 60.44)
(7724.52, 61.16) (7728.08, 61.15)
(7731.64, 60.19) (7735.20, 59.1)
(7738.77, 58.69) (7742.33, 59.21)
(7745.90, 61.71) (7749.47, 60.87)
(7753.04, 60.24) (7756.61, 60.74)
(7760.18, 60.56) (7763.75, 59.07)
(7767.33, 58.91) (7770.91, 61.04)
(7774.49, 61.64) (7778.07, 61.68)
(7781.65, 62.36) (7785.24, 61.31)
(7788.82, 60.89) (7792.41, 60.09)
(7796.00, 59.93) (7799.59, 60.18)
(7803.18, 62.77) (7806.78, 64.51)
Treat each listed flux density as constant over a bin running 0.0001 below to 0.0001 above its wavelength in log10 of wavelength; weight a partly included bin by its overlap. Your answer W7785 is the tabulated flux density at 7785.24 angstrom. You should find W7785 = 61.31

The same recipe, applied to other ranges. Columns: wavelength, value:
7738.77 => 58.69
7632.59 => 60.44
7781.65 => 62.36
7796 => 59.93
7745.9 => 61.71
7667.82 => 58.02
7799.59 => 60.18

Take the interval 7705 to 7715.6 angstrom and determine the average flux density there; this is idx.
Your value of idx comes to 60.4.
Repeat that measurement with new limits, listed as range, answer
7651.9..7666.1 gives 59.1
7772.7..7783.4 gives 61.9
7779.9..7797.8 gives 60.9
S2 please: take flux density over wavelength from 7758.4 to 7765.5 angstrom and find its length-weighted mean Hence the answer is 59.9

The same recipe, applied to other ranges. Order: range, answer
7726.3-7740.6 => 59.8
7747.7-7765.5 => 60.3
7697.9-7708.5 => 61.3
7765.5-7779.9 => 60.8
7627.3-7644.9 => 59.6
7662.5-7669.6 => 58.3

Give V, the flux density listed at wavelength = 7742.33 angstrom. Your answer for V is 59.21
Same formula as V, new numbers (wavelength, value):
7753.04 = 60.24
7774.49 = 61.64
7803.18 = 62.77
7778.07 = 61.68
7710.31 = 59.59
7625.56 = 59.51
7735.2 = 59.1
